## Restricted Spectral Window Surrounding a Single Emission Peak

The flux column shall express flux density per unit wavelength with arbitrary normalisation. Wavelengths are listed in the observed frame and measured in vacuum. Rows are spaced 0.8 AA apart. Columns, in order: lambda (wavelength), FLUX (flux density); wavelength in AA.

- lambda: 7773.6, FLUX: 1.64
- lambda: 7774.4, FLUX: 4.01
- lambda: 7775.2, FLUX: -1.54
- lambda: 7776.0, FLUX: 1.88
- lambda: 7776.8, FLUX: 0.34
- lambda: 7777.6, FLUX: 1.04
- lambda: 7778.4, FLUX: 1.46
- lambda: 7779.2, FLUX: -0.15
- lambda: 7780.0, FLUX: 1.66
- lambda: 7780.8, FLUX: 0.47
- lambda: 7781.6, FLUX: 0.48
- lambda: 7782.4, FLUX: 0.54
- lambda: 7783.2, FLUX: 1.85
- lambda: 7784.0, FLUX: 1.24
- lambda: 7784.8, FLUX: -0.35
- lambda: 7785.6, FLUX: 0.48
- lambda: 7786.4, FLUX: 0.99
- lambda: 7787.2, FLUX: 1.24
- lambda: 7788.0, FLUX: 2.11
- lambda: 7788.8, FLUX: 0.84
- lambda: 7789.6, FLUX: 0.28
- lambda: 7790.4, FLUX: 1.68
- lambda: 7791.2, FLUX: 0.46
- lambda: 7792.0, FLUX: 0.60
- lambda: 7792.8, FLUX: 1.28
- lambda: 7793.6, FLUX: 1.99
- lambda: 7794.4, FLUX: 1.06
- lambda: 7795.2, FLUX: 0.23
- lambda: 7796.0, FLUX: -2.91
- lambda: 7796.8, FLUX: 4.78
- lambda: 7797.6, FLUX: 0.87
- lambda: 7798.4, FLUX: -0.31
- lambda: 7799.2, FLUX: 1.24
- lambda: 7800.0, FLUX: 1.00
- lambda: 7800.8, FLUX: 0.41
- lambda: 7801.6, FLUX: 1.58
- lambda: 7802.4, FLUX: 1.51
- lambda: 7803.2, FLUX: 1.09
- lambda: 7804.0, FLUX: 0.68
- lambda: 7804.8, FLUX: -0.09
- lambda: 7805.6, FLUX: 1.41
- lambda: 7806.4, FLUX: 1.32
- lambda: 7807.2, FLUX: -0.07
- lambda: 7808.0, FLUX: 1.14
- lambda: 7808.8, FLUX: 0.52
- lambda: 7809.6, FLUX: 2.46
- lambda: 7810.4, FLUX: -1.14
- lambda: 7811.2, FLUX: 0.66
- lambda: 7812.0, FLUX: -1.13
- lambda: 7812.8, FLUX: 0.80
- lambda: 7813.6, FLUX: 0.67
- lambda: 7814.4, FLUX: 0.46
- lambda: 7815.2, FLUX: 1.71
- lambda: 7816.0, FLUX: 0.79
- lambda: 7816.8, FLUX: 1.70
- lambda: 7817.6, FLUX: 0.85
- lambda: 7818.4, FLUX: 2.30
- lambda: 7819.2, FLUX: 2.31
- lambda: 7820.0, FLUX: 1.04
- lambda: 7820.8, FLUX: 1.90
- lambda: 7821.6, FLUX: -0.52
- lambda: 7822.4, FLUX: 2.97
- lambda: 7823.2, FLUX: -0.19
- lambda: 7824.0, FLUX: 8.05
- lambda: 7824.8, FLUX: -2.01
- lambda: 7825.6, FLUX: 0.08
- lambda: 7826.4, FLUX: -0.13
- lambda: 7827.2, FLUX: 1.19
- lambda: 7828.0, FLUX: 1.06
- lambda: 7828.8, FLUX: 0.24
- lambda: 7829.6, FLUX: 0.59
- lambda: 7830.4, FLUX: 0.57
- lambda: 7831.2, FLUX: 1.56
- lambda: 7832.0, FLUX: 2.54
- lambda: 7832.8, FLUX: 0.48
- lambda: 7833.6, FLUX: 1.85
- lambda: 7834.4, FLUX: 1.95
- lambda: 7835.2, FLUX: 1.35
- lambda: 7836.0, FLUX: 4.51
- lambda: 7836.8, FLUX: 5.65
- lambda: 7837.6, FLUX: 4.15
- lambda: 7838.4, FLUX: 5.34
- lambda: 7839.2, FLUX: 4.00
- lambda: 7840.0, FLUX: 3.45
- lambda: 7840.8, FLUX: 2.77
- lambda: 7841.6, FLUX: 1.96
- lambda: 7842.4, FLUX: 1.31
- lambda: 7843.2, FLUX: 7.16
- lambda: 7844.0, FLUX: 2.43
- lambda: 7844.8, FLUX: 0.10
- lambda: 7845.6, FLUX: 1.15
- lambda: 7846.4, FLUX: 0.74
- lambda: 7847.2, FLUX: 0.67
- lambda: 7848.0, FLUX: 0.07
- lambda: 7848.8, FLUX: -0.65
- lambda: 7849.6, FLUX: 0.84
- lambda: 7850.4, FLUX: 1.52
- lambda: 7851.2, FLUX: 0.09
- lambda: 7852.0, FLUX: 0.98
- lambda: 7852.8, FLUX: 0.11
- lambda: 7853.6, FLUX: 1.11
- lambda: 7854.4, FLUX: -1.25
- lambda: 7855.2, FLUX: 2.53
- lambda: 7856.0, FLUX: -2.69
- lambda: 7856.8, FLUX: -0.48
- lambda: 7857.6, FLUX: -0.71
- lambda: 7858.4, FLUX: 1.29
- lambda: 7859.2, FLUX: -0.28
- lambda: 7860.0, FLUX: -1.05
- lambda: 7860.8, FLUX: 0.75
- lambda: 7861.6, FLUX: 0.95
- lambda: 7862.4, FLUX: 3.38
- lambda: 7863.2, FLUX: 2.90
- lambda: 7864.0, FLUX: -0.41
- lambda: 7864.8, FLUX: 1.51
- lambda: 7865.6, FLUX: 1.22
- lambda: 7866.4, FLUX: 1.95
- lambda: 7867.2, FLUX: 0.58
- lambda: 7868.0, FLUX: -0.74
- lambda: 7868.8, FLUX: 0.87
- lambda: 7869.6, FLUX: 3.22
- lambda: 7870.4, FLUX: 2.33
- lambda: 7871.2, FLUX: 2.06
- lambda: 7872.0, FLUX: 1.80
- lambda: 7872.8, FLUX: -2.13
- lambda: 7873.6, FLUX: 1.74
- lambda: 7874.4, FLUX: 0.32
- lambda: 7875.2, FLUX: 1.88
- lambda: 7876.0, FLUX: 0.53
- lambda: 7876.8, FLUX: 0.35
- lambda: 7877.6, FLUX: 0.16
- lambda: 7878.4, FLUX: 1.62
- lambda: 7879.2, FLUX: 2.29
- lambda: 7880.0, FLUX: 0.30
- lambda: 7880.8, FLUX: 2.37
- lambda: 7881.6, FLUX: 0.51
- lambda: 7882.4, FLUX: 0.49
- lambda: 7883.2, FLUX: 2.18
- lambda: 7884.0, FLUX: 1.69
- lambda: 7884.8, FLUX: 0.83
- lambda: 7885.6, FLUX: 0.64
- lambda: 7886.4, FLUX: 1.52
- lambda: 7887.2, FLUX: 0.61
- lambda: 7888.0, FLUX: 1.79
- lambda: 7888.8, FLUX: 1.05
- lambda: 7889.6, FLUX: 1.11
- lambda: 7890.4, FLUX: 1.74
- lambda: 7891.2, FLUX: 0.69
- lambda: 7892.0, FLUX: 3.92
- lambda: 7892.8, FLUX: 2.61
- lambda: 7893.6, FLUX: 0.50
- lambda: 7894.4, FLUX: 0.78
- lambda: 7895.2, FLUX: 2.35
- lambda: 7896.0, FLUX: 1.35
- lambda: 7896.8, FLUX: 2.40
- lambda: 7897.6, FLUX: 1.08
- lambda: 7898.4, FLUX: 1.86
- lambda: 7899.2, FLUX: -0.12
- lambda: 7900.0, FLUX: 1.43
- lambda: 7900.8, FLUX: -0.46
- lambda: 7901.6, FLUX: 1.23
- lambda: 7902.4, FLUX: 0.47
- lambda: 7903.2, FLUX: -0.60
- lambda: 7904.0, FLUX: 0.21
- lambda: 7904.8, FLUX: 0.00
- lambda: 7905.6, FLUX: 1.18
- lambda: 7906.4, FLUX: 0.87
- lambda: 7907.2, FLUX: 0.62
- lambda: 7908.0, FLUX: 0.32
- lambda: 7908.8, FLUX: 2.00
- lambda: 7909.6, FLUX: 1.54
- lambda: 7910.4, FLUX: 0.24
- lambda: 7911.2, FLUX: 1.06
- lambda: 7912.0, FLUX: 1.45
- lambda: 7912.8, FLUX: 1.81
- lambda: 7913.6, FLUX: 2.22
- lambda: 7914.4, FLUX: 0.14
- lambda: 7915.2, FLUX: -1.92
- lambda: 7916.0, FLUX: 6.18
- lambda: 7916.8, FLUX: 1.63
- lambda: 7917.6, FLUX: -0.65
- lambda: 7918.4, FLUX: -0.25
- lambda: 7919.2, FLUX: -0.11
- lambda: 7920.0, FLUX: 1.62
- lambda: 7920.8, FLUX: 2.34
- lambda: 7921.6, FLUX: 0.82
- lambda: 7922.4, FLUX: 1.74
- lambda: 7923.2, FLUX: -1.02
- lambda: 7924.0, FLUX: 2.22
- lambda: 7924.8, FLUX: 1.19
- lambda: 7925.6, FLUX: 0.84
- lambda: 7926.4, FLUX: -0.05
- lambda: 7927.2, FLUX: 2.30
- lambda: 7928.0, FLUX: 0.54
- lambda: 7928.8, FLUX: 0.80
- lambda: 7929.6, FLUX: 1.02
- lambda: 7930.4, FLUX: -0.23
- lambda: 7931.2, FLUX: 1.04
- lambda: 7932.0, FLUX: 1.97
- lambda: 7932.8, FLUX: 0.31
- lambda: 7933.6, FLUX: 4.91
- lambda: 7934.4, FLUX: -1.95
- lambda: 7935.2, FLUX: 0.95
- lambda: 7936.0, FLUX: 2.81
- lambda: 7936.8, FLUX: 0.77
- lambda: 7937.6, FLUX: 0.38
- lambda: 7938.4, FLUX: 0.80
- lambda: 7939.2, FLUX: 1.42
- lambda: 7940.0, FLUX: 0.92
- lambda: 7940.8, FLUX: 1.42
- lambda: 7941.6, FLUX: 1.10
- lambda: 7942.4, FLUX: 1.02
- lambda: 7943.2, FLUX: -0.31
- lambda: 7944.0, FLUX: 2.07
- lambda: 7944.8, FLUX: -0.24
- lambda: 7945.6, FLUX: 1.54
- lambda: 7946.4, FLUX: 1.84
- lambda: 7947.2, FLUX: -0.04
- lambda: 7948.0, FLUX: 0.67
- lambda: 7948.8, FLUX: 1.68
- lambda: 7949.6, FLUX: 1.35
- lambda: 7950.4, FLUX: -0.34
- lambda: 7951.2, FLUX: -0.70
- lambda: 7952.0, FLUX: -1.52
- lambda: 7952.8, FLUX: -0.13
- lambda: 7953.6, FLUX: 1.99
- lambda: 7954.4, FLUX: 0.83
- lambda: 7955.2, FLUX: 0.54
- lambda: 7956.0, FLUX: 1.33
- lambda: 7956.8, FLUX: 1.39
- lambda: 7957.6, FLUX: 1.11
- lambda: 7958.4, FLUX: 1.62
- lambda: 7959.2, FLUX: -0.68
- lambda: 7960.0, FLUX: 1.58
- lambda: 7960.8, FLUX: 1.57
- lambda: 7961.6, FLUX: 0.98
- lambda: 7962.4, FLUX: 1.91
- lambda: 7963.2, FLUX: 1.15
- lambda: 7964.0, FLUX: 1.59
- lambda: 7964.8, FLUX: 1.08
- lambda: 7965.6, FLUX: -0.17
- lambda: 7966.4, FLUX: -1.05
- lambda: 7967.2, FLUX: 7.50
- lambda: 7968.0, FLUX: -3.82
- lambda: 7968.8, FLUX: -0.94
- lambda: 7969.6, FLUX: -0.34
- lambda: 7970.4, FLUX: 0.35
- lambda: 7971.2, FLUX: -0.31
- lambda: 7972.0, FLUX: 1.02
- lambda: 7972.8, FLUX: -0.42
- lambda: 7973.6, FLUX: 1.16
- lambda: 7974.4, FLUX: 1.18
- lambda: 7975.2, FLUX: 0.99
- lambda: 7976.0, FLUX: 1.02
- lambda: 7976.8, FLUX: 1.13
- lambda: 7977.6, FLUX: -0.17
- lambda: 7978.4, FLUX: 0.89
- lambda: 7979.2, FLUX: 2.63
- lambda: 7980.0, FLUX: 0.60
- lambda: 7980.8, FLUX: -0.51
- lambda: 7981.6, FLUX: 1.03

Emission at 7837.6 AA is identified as H-gamma 4340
